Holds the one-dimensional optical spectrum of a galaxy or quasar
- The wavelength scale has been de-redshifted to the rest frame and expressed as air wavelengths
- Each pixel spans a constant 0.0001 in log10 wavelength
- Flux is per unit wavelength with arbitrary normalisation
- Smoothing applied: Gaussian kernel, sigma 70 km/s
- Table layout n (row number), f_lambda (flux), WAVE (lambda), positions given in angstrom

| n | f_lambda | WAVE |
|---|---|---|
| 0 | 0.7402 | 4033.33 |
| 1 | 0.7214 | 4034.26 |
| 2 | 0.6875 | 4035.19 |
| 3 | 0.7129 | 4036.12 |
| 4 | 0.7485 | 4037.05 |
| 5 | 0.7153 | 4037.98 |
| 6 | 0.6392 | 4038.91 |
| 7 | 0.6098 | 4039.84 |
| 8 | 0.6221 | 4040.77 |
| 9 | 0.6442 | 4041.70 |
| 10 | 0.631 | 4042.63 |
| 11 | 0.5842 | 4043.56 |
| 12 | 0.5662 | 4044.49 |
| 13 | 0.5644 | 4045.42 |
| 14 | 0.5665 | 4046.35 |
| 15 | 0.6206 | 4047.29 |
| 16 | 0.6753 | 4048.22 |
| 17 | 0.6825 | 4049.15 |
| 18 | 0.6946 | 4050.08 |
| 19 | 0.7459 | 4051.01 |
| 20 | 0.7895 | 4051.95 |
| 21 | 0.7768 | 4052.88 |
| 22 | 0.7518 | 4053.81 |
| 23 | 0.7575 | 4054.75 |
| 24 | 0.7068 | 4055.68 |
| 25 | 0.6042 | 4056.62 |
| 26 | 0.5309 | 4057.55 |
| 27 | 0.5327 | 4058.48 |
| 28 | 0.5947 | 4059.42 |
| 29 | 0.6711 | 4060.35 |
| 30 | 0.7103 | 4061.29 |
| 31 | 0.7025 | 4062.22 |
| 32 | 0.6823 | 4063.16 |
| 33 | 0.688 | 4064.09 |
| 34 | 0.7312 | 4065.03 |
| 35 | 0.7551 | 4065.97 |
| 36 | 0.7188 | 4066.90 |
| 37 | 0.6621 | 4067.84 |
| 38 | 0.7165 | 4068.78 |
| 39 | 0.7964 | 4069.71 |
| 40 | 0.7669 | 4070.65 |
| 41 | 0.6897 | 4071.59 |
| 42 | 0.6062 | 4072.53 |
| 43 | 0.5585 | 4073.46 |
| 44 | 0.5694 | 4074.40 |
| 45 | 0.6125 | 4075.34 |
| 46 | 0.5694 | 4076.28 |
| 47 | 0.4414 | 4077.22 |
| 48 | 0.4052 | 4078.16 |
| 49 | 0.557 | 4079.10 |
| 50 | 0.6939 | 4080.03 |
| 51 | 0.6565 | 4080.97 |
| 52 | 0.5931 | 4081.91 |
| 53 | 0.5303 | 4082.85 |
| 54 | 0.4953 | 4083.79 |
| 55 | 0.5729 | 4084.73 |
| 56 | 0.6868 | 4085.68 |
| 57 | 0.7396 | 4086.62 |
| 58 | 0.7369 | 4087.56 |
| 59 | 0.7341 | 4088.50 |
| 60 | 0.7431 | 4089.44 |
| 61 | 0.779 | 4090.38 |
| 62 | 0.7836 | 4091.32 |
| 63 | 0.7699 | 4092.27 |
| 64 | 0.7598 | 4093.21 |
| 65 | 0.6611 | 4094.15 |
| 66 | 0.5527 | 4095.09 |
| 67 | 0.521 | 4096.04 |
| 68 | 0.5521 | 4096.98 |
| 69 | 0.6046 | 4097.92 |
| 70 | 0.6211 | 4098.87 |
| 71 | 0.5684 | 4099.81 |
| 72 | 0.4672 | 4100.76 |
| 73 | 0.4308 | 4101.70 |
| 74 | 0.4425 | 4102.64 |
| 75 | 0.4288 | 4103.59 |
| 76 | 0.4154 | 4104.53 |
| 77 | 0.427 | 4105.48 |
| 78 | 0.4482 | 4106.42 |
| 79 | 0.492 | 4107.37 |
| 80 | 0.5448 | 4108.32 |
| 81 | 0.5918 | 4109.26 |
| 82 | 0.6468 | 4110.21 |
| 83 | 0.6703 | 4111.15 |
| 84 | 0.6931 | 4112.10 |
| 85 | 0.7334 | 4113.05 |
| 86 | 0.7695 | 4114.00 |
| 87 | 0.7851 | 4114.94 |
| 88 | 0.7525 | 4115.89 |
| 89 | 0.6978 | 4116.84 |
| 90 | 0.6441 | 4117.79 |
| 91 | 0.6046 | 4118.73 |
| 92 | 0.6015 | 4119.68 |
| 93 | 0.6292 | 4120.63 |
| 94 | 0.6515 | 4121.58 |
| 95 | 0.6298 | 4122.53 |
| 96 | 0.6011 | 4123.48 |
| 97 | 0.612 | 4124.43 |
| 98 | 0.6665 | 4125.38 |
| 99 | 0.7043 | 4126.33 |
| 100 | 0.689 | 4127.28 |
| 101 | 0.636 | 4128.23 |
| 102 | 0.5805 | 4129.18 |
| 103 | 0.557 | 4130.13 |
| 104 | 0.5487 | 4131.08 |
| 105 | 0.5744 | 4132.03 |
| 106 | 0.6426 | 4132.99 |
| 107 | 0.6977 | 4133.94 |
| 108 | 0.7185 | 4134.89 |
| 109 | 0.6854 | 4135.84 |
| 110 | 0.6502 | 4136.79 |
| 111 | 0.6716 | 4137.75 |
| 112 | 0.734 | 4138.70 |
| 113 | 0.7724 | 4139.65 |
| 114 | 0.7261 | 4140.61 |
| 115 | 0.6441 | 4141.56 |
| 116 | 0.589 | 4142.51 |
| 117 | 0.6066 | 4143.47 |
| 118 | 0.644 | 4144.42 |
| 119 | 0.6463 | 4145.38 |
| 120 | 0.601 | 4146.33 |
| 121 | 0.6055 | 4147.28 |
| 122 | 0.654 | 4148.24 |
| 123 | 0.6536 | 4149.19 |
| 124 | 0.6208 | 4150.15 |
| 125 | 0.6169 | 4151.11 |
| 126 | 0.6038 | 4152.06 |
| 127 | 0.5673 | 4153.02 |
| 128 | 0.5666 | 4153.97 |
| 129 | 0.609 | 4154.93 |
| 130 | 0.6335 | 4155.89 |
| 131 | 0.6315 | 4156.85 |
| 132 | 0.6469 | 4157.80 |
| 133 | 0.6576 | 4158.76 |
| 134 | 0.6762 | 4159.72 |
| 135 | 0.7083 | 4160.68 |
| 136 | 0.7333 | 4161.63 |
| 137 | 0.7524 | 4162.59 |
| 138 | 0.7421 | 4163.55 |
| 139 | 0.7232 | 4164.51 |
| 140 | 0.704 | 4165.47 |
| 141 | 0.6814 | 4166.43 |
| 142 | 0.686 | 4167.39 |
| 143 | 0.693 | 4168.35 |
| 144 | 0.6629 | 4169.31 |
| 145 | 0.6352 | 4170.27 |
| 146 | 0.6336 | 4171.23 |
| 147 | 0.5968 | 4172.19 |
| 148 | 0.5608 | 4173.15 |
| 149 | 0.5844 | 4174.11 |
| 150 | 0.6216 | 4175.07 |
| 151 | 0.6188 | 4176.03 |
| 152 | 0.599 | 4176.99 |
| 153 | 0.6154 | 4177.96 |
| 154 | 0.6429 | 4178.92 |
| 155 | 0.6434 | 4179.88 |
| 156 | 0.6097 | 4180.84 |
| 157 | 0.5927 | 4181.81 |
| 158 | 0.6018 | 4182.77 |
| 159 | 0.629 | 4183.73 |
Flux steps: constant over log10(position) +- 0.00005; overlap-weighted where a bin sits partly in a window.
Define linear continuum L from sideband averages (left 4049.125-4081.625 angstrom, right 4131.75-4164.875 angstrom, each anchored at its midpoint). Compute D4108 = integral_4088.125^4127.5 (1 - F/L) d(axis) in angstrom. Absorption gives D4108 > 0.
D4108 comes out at 2.2 angstrom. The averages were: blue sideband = 0.66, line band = 0.621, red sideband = 0.658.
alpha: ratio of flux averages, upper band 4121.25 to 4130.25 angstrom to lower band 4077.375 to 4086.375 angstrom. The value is 1.10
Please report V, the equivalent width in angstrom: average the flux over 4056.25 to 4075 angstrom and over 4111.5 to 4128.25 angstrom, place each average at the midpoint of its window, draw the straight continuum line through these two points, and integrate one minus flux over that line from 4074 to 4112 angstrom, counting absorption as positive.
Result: 4.5 angstrom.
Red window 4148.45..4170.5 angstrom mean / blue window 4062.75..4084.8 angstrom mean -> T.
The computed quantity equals 1.1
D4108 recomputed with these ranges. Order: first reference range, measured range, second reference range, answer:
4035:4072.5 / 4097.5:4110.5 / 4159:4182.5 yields 3.1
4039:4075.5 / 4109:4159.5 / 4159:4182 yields 0.7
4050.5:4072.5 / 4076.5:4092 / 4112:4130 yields 1.1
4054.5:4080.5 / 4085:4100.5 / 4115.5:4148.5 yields -0.6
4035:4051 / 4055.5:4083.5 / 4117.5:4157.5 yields 0.5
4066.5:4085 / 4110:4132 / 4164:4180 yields -1.1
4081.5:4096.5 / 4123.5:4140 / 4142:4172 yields 0.1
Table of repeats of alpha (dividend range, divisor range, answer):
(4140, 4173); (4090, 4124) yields 1.07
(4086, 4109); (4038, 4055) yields 0.90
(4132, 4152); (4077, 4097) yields 1.03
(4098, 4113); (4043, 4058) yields 0.80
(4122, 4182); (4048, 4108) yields 1.02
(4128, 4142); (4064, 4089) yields 1.03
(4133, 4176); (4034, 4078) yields 0.99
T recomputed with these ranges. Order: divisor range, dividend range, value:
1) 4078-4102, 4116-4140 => 1.03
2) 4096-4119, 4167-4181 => 1.08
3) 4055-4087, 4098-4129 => 0.95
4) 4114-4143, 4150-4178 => 0.98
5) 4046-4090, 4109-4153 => 0.99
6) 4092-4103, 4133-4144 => 1.18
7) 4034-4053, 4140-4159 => 0.94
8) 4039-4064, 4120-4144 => 0.99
